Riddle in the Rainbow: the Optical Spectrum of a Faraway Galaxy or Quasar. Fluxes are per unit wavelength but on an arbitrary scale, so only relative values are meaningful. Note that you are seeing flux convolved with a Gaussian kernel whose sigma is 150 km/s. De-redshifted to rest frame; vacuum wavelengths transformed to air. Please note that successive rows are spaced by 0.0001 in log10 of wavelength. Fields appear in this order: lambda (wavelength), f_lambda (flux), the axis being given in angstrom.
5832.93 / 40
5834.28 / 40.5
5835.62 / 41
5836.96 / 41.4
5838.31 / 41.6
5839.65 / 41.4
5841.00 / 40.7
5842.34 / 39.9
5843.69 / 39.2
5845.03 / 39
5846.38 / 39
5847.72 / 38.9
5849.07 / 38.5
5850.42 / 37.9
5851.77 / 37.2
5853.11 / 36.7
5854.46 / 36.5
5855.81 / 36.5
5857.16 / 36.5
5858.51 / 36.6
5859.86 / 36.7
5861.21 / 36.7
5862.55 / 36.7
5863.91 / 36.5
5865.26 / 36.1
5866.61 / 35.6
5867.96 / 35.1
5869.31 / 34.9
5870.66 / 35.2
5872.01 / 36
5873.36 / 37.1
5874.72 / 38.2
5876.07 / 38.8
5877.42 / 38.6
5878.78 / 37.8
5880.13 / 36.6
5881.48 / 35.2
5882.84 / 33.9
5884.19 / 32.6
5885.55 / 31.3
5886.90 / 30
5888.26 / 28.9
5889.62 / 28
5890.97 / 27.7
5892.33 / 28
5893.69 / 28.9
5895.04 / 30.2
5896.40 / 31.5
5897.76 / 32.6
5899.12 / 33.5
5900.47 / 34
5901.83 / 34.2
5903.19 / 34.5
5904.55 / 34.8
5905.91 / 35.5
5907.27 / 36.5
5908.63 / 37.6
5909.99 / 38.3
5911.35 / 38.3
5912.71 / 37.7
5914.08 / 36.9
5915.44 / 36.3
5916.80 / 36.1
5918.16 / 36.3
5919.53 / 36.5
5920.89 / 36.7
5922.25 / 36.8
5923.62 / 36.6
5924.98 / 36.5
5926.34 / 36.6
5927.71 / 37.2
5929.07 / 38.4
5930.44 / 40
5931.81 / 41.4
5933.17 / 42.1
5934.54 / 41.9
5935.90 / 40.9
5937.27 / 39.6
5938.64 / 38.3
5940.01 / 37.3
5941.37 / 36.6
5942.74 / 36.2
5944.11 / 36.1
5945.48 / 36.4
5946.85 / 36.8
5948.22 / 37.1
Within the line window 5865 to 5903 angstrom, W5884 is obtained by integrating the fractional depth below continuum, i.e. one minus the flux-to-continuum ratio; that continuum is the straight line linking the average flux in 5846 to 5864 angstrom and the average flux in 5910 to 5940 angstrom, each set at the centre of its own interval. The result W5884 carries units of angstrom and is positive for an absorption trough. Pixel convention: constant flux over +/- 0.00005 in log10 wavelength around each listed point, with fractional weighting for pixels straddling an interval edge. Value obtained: 4.0 angstrom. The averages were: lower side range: 37.2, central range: 33.6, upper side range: 38.1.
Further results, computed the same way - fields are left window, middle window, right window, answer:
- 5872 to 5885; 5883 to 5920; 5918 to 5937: 3.8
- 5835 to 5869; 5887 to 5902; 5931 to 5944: 3.1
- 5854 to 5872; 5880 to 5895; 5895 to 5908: 1.7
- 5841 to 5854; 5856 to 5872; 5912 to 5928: 0.9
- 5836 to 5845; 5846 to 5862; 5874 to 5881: 1.0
